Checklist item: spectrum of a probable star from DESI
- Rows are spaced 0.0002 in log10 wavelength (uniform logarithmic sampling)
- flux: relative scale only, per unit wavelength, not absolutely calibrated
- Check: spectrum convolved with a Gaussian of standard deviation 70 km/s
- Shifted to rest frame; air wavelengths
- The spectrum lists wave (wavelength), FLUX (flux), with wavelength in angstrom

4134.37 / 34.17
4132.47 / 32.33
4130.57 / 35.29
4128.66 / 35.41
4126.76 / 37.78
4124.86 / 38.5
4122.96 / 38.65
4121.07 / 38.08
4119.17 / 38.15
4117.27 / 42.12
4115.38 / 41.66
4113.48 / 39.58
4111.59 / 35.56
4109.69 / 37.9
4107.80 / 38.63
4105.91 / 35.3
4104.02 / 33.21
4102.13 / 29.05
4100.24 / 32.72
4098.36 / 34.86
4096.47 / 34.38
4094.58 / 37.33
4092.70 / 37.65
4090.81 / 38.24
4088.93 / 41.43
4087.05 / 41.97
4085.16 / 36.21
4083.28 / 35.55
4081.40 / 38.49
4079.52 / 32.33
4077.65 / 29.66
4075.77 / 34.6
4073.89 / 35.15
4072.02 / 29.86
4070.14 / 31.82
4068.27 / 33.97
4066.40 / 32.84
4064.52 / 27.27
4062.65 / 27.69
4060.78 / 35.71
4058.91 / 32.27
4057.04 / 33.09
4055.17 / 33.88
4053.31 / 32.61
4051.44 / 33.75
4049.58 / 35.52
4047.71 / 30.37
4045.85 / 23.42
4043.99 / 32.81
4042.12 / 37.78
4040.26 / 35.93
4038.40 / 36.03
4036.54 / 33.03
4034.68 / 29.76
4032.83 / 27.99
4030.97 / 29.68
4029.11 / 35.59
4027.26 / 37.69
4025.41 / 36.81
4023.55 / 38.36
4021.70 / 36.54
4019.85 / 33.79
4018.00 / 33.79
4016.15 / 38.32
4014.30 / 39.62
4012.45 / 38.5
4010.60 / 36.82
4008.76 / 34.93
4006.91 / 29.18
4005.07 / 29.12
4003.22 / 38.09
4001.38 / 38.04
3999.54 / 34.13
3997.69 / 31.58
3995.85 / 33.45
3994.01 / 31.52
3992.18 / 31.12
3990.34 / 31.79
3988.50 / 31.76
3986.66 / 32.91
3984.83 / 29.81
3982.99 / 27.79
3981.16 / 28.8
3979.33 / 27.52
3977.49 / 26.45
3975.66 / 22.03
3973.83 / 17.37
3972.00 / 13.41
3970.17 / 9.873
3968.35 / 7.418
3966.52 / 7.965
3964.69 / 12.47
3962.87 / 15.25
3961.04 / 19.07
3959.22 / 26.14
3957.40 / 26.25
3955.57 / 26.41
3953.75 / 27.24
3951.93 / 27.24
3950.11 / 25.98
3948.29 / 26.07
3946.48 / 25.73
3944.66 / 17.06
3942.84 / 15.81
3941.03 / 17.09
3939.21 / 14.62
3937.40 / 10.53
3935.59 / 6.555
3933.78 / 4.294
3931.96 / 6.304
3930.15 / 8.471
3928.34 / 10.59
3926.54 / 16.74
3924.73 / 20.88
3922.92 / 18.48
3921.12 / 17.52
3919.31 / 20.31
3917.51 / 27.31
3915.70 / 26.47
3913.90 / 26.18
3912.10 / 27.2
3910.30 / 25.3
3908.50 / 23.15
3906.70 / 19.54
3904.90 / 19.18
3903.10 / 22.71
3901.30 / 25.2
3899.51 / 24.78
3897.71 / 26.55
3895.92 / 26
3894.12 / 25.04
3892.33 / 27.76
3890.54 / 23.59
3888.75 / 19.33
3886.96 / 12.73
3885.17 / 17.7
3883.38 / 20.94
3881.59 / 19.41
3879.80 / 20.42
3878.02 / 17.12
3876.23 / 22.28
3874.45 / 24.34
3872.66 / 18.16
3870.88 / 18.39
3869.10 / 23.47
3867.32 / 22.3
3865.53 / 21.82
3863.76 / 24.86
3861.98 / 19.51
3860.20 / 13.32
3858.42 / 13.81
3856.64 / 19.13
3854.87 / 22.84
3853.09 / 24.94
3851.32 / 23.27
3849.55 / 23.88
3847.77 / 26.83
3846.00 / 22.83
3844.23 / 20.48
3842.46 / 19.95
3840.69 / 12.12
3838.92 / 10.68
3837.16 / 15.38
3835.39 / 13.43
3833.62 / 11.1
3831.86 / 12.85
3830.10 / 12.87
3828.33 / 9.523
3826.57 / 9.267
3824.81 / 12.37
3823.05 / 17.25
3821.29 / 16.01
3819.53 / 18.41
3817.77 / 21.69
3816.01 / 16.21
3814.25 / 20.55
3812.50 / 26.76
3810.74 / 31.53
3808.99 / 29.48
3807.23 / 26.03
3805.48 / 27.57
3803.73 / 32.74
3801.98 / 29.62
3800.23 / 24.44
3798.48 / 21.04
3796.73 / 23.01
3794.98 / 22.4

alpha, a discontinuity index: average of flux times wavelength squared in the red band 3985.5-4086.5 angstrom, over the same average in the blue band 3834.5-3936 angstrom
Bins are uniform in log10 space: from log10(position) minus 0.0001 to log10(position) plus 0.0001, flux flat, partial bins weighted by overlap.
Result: 1.82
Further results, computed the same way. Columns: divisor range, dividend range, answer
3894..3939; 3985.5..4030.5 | 1.89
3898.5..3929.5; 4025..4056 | 1.62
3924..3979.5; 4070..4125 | 2.26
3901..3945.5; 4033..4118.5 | 2.10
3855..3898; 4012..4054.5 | 1.79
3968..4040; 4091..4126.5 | 1.25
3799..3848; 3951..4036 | 1.62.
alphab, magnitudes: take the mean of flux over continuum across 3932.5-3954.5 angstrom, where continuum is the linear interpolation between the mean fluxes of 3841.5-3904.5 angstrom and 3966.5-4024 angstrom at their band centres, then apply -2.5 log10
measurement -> 0.422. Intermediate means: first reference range 21.6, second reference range 29.7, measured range 17.9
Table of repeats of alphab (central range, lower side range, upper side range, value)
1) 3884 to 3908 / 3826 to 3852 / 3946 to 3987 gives -0.18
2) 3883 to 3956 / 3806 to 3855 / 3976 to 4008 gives 0.25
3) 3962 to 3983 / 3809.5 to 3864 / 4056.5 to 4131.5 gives 0.48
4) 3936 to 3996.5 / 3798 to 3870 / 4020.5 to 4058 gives 0.28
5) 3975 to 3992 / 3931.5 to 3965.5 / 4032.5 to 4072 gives -0.24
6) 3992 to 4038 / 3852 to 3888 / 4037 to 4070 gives -0.15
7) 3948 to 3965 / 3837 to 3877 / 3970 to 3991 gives 0.04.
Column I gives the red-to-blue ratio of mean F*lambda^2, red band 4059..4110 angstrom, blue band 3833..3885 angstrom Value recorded 2.0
